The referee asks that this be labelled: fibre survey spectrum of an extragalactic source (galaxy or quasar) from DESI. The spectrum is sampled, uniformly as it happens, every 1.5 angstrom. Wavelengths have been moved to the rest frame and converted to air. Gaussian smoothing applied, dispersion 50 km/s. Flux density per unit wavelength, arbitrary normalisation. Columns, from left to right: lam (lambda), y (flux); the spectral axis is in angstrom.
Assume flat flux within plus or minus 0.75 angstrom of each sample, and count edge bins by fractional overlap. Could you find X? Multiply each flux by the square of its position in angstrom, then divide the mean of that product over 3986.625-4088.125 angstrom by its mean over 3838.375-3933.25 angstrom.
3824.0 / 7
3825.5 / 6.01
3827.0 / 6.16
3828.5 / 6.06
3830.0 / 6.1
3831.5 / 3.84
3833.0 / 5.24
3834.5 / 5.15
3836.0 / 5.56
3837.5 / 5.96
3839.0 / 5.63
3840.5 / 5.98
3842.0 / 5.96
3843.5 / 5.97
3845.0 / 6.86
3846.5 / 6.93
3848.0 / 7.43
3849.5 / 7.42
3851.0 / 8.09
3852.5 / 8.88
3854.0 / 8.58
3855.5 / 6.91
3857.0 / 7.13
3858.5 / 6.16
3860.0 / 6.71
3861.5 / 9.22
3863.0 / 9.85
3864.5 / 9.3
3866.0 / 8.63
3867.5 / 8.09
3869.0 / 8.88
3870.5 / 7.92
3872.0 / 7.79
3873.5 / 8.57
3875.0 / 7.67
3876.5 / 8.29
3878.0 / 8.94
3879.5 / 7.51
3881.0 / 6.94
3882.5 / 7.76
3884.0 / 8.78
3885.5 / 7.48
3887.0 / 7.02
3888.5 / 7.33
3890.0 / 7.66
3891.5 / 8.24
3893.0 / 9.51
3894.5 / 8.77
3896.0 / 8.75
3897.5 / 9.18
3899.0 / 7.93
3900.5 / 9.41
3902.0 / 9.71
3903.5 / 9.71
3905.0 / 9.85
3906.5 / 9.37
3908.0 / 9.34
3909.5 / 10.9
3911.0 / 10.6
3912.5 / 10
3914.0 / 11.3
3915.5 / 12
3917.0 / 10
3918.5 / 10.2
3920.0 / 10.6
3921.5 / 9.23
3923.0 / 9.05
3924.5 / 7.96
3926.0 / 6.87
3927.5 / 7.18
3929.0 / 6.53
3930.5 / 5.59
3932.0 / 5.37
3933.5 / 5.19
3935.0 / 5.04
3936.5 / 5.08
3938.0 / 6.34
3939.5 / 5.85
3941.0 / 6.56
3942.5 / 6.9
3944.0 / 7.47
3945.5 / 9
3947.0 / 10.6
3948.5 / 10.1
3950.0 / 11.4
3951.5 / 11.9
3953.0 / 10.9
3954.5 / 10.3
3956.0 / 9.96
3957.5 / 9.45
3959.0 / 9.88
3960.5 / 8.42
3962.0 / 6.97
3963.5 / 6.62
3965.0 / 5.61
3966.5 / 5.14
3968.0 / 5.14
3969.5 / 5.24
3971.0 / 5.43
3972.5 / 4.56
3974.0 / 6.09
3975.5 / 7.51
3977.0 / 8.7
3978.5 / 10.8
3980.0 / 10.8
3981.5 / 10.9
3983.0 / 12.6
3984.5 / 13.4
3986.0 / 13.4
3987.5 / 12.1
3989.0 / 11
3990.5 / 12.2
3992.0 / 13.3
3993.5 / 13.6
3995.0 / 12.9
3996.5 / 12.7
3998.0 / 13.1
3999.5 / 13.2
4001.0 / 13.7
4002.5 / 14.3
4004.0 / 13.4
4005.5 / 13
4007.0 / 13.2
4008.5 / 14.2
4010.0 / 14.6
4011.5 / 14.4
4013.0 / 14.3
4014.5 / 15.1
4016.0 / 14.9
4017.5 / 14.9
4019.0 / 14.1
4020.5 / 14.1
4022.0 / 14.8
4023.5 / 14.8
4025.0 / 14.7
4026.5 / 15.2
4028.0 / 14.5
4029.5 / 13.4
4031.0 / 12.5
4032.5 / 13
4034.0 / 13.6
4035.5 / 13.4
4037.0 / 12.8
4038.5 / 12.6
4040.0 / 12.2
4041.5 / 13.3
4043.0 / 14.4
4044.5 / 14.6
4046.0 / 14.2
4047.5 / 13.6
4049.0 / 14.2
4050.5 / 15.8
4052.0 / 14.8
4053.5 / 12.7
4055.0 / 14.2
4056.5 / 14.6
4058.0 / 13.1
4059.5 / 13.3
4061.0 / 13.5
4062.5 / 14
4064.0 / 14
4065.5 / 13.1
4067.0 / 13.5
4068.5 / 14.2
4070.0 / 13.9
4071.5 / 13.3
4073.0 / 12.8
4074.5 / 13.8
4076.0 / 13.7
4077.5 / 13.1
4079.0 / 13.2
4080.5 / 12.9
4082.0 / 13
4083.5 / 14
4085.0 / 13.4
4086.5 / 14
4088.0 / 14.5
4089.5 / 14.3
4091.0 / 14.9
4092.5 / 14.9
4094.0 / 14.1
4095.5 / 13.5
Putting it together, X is 1.8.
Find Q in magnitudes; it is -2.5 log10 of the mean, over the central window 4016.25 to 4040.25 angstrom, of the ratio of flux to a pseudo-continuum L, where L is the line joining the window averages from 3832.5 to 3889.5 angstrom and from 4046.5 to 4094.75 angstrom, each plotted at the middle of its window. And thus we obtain -0.11 mag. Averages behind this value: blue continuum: 7.45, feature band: 13.8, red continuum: 13.8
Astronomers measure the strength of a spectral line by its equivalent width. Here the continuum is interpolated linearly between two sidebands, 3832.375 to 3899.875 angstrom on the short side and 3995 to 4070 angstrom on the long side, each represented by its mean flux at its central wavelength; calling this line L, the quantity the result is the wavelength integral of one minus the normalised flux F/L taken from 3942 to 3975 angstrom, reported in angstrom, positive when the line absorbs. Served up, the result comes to 8.85 angstrom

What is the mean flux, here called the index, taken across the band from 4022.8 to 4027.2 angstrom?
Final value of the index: 14.9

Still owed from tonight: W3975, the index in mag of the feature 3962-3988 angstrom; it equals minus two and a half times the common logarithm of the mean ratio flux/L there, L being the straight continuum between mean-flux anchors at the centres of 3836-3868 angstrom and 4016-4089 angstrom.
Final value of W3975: 0.33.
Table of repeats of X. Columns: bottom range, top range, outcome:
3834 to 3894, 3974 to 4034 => 1.85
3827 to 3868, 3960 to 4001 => 1.51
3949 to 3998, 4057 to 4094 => 1.48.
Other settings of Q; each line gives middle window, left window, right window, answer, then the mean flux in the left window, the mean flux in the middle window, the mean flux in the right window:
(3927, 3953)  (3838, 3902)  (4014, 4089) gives 0.33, 7.87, 7.52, 13.8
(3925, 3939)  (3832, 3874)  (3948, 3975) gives 0.29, 7.29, 5.95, 7.93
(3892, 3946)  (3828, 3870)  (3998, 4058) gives 0.15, 7.03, 8.39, 14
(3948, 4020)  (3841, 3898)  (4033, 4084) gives 0.04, 7.91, 11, 13.6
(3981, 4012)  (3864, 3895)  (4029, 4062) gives -0.09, 8.13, 13.1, 13.6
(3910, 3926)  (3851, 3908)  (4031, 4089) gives -0.06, 8.35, 9.96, 13.6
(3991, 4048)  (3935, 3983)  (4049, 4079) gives -0.22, 8.08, 13.8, 13.8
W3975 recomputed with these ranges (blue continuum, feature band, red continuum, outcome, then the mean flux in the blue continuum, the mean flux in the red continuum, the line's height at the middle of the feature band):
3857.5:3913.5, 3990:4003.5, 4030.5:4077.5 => -0.11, 8.59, 13.6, 11.9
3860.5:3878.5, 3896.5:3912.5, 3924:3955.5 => -0.18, 8.56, 7.74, 8.15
